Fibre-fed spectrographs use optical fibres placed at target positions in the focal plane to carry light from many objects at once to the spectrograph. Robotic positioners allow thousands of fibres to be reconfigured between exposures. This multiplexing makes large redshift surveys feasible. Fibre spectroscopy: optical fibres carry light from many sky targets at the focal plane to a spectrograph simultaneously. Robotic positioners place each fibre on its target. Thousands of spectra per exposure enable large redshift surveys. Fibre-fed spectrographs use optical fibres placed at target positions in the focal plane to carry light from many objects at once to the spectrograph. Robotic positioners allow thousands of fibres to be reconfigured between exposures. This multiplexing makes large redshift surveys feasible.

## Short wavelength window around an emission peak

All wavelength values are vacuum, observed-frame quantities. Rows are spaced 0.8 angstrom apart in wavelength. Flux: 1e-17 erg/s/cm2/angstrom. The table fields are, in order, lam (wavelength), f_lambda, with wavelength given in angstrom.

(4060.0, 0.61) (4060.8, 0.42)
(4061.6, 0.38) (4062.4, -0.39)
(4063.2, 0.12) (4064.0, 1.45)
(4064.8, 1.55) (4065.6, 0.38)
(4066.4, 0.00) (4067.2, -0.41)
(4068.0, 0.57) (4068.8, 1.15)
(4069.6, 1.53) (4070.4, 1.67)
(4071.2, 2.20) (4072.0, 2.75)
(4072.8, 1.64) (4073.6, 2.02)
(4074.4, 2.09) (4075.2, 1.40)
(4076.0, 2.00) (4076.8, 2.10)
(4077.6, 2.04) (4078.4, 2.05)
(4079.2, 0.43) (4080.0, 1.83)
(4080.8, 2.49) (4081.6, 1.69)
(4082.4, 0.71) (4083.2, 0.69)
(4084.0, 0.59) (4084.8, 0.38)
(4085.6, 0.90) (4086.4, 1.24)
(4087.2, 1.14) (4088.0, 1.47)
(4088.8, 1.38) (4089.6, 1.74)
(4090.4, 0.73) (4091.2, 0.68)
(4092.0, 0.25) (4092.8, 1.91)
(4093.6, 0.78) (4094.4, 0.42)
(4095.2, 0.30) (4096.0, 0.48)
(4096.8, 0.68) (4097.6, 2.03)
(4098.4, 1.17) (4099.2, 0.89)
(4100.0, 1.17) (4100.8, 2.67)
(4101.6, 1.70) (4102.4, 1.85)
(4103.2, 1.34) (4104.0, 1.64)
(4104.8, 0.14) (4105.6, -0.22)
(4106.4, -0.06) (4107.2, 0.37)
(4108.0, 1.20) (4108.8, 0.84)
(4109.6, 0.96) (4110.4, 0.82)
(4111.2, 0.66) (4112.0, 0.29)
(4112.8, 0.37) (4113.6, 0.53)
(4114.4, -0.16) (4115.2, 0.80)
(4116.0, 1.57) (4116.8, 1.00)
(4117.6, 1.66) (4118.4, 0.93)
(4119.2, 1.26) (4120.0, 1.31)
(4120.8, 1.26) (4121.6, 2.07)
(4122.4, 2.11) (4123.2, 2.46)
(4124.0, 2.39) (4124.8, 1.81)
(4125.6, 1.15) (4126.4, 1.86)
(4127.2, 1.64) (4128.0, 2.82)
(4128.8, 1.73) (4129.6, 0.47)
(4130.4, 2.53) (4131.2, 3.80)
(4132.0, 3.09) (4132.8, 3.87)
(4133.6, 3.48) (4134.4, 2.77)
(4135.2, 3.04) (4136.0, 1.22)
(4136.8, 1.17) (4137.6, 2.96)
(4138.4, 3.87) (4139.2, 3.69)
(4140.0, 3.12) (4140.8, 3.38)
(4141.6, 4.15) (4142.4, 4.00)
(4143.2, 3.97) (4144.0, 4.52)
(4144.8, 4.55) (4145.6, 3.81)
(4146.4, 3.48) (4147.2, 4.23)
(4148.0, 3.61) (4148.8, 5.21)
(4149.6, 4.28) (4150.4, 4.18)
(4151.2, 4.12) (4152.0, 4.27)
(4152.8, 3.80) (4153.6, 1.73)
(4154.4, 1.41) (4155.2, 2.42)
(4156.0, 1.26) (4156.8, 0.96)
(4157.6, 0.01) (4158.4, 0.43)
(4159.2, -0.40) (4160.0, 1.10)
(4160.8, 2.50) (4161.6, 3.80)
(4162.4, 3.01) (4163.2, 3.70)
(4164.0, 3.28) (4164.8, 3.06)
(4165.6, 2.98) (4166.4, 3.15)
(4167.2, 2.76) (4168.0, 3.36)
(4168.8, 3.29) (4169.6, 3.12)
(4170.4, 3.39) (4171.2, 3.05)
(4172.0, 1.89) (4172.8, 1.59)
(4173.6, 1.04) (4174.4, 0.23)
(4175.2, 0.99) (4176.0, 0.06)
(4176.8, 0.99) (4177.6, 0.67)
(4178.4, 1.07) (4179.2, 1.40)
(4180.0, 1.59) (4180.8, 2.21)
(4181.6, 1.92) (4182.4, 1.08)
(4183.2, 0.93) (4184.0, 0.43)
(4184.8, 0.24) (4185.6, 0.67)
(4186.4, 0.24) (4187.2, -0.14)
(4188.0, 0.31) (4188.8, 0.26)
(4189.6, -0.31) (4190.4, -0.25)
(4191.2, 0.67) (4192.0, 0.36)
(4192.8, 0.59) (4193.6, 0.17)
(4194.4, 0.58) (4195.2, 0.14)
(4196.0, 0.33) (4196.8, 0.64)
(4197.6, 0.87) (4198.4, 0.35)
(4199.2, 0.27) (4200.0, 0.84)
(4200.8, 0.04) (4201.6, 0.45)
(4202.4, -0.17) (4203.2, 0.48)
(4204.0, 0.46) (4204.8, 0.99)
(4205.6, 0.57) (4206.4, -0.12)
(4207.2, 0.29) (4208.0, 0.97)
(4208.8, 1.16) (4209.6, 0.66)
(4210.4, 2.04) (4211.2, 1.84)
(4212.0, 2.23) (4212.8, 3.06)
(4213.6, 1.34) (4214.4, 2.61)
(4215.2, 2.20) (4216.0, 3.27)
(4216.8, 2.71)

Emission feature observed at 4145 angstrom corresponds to Ly-alpha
